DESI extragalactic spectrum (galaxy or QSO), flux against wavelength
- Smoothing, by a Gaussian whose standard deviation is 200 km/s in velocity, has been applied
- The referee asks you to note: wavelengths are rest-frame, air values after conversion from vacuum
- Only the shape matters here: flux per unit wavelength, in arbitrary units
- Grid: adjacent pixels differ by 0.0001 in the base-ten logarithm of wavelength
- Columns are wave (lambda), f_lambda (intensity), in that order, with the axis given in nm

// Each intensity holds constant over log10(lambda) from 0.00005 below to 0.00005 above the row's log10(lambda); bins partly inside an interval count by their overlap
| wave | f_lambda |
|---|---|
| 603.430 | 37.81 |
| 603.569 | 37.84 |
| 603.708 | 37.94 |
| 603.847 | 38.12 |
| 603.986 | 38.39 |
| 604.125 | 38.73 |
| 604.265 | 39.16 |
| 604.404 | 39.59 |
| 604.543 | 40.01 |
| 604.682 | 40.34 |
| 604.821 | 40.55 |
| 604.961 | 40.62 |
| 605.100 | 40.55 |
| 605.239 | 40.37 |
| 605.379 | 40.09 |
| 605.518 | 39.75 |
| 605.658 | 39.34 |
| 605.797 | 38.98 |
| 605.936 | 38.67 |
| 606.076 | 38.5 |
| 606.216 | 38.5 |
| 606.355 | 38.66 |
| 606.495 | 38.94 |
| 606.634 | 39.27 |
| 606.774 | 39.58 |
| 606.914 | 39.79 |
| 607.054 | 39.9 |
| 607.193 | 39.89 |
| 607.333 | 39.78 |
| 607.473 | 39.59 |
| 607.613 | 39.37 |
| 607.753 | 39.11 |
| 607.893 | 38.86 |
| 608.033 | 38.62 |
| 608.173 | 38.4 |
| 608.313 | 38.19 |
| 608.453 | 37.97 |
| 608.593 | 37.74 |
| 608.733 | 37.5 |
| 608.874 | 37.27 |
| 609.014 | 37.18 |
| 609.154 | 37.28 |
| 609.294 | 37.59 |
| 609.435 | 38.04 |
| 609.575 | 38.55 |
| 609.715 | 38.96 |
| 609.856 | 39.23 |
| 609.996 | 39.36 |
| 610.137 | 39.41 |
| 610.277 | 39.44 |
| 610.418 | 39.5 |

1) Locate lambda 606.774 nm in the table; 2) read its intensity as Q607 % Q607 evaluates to 39.58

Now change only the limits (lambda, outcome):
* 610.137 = 39.41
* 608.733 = 37.5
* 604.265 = 39.16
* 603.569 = 37.84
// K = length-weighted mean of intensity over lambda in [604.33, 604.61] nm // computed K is 39.8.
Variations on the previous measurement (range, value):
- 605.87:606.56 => 38.6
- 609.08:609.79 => 38.1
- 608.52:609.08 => 37.4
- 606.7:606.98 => 39.6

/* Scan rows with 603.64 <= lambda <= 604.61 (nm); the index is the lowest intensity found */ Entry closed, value 37.94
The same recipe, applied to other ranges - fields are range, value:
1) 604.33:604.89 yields 39.59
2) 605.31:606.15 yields 38.5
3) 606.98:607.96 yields 38.86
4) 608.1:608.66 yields 37.74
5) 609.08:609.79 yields 37.28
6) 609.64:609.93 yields 38.96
